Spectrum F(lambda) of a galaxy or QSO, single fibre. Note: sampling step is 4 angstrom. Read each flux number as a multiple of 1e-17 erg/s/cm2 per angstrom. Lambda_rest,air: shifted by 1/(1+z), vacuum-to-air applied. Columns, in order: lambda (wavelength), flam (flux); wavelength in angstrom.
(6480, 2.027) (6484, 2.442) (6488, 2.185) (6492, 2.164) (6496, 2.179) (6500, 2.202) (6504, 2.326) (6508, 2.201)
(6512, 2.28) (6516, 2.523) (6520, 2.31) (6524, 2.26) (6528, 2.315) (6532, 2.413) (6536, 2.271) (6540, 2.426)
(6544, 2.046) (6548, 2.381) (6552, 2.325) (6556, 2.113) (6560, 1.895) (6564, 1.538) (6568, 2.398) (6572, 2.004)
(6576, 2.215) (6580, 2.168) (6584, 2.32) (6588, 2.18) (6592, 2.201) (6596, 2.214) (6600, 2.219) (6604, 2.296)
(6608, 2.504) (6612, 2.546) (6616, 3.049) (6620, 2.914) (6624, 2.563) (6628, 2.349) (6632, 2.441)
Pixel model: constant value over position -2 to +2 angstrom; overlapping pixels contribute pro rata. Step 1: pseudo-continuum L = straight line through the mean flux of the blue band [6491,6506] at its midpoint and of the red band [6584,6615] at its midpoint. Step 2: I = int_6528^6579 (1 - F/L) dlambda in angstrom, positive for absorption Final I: 2.4 angstrom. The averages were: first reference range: 2.22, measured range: 2.17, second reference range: 2.33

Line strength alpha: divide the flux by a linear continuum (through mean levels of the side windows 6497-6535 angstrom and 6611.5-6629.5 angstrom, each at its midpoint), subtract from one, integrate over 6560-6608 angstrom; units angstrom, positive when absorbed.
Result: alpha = 7.6 angstrom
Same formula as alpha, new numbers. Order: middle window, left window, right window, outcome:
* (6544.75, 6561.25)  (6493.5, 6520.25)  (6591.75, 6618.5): 1.3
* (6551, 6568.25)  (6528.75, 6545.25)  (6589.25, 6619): 2.5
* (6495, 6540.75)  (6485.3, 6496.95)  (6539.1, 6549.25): -1.7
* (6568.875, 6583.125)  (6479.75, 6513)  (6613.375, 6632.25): 2.0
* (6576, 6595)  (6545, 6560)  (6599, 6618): 1.5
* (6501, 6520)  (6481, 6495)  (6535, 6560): -0.7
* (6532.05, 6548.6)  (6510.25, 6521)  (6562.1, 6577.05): -0.5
